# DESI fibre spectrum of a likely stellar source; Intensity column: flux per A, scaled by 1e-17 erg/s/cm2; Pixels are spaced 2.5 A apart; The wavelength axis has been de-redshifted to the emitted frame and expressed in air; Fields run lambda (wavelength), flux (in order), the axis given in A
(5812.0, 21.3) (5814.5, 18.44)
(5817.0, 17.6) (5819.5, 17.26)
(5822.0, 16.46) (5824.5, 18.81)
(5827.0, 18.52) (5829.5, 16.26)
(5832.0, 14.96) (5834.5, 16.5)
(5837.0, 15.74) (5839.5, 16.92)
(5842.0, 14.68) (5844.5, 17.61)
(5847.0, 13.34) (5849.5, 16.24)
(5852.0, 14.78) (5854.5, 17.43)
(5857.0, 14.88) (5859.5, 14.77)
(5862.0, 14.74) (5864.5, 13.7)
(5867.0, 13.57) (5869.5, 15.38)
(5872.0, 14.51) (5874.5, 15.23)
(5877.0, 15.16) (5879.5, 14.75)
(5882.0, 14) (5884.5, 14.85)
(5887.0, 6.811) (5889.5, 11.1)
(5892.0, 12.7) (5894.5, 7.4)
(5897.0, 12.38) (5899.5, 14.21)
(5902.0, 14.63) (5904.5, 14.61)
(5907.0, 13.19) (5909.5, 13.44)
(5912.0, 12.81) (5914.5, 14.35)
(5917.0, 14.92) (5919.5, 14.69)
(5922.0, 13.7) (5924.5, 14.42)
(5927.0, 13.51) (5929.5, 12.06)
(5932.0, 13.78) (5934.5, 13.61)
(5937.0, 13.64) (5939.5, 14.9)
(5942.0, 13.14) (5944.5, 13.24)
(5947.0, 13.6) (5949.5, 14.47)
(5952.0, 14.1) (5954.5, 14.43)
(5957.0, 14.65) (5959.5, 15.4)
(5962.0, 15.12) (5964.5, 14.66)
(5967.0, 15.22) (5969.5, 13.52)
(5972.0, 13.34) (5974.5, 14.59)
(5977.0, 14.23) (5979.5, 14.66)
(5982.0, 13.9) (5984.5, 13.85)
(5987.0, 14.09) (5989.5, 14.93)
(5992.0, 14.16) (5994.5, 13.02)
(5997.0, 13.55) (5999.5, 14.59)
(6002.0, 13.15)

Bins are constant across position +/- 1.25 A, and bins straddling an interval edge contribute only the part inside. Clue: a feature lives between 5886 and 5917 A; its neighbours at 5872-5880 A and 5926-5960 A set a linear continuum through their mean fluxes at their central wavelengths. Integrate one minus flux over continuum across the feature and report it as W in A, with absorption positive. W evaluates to 4.5 A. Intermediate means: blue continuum 15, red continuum 13.9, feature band 12.5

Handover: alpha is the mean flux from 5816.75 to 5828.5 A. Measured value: 17.7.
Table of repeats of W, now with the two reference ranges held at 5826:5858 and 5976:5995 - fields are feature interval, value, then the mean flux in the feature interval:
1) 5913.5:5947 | 2.3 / 13.8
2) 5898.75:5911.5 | 1.0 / 13.9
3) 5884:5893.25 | 2.6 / 11.1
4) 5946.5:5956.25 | 0.2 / 14.2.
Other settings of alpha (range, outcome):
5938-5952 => 13.9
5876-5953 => 13.4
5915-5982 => 14.1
